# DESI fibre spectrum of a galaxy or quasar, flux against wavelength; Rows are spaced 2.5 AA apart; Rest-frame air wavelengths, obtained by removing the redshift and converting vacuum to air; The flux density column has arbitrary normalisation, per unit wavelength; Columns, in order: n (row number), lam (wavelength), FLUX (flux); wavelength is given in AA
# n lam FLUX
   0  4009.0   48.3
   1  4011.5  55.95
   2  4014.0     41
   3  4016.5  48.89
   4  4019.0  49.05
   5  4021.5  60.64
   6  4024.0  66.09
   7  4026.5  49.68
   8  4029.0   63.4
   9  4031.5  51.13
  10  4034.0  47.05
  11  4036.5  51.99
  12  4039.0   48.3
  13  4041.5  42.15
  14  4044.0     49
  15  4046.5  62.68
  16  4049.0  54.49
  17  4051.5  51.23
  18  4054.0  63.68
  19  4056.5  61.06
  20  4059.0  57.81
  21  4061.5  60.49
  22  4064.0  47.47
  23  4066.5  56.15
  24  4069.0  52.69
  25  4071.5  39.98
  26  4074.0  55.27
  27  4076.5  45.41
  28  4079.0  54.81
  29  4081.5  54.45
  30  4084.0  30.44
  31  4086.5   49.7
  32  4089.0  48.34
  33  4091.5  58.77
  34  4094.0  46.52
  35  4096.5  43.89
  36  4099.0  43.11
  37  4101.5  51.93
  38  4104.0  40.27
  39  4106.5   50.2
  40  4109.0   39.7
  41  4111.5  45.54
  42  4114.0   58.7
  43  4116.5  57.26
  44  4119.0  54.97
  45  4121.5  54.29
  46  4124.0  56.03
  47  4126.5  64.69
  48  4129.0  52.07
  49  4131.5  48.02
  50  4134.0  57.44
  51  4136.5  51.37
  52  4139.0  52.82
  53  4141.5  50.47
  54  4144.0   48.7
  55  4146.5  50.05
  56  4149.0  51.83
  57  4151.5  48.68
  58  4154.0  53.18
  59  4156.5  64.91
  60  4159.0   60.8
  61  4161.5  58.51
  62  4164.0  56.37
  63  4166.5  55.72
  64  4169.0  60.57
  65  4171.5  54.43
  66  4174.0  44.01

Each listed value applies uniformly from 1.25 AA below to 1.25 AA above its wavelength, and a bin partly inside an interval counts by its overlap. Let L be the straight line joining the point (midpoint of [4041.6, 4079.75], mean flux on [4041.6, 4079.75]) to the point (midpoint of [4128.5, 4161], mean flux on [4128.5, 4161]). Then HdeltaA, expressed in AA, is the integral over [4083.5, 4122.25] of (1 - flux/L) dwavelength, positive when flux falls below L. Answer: 3.54 AA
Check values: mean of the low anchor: 53.8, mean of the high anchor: 53.3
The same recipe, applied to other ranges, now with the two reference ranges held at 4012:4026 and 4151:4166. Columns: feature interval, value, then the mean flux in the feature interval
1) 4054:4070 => -0.6 AA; 56.6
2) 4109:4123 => 0.8 AA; 52.9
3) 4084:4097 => 1.7 AA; 47.9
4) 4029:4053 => 0.9 AA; 51.7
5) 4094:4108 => 2.5 AA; 45.8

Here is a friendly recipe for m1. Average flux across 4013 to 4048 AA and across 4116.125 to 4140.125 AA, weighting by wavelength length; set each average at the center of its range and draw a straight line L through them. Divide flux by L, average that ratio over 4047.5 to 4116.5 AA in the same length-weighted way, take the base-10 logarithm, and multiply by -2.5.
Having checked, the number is 0.06 mag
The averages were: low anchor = 52.3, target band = 50.6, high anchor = 54.8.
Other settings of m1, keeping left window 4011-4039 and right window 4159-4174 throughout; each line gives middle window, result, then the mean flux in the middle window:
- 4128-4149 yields 0.09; 51.4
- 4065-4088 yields 0.11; 48.7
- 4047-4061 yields -0.09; 58.1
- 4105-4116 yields 0.13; 48.9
